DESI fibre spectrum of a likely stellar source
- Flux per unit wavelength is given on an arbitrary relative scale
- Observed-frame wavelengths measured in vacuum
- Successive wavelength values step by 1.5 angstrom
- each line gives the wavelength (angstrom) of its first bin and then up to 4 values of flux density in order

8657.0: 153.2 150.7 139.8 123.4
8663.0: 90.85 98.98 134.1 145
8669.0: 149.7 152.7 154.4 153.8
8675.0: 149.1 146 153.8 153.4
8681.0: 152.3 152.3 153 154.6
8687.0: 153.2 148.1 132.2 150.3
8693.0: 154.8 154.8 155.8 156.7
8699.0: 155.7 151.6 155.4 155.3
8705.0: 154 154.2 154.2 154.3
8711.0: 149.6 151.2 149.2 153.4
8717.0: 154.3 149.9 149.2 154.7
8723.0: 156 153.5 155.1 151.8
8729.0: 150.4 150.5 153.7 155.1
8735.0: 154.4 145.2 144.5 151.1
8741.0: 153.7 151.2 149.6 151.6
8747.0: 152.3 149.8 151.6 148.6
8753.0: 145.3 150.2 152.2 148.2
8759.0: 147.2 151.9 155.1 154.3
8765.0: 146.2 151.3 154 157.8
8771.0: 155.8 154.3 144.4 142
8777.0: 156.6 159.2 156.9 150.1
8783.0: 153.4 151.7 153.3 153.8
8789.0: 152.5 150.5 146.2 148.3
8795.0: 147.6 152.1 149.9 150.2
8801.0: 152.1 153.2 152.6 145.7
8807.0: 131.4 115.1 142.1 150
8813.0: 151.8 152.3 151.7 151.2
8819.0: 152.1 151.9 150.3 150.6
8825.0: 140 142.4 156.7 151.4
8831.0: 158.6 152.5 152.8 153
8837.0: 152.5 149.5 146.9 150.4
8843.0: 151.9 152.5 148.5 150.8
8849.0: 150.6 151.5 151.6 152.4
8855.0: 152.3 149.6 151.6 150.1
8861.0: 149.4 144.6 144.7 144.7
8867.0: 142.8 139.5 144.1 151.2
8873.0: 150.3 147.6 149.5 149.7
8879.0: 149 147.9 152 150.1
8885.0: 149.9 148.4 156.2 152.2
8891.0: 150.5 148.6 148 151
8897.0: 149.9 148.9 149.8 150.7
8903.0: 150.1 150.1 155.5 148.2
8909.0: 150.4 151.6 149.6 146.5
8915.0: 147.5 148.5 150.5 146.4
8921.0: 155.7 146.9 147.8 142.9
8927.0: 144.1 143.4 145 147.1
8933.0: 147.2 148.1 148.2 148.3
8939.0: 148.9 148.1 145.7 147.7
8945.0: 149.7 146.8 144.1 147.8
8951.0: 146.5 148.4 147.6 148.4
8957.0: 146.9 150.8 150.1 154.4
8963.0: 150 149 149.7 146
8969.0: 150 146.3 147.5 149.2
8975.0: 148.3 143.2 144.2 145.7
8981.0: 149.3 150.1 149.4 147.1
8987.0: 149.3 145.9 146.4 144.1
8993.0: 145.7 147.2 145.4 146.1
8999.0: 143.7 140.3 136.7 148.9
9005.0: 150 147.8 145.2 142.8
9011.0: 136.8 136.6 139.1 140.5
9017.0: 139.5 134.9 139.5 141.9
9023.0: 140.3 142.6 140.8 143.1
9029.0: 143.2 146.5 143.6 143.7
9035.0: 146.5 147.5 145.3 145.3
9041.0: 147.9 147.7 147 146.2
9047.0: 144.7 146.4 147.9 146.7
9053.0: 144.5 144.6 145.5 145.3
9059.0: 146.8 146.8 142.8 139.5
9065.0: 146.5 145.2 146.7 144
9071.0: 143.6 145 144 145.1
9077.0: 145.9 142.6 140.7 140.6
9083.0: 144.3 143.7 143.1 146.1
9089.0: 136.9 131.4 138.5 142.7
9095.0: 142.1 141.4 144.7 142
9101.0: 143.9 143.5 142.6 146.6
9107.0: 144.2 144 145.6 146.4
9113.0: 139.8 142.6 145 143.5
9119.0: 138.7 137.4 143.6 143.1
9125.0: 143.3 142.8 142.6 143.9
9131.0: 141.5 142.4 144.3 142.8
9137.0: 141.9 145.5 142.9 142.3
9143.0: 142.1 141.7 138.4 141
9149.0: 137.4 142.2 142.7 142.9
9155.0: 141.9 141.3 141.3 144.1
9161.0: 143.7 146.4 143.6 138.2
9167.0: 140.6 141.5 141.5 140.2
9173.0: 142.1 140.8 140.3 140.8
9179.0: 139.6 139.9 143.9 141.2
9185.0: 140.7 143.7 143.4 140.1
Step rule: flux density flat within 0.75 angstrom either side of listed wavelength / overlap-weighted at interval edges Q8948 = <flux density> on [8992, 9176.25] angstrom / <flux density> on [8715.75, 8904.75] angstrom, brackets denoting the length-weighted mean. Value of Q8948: 1.0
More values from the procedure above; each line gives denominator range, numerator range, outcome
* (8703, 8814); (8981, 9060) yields 0.96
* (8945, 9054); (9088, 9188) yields 0.98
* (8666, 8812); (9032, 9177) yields 0.95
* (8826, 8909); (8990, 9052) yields 0.96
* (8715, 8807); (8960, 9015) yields 0.97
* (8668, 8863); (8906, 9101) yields 0.96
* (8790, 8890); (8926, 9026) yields 0.98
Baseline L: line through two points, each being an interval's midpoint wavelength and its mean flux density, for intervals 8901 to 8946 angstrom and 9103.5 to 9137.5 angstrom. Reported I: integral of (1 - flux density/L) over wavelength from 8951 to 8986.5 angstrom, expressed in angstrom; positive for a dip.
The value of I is -0.3 angstrom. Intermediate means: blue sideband 148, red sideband 143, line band 148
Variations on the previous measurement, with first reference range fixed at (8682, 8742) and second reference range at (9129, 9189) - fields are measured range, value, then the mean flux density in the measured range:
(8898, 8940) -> -0.3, 148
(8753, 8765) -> 0.0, 151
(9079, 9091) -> 0.2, 141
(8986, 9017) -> 0.4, 144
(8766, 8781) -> -0.2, 153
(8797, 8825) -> 0.5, 147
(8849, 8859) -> -0.2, 151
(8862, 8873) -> 0.3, 145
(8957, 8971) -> -0.3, 150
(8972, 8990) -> -0.2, 147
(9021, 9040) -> 0.1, 144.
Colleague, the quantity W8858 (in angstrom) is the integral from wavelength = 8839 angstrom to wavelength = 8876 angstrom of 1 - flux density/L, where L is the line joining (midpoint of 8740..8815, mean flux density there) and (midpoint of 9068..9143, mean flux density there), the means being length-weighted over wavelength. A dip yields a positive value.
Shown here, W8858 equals -0.1 angstrom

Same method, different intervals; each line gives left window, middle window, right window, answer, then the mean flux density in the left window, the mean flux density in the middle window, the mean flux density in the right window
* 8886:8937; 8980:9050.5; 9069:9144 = 0.6 angstrom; 149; 144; 143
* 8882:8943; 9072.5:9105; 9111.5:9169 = 0.3 angstrom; 149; 142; 142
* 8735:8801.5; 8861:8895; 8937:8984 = 0.2 angstrom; 151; 148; 148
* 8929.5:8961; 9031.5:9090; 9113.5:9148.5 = -0.2 angstrom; 148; 145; 142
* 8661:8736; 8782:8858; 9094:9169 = -1.2 angstrom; 149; 150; 143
